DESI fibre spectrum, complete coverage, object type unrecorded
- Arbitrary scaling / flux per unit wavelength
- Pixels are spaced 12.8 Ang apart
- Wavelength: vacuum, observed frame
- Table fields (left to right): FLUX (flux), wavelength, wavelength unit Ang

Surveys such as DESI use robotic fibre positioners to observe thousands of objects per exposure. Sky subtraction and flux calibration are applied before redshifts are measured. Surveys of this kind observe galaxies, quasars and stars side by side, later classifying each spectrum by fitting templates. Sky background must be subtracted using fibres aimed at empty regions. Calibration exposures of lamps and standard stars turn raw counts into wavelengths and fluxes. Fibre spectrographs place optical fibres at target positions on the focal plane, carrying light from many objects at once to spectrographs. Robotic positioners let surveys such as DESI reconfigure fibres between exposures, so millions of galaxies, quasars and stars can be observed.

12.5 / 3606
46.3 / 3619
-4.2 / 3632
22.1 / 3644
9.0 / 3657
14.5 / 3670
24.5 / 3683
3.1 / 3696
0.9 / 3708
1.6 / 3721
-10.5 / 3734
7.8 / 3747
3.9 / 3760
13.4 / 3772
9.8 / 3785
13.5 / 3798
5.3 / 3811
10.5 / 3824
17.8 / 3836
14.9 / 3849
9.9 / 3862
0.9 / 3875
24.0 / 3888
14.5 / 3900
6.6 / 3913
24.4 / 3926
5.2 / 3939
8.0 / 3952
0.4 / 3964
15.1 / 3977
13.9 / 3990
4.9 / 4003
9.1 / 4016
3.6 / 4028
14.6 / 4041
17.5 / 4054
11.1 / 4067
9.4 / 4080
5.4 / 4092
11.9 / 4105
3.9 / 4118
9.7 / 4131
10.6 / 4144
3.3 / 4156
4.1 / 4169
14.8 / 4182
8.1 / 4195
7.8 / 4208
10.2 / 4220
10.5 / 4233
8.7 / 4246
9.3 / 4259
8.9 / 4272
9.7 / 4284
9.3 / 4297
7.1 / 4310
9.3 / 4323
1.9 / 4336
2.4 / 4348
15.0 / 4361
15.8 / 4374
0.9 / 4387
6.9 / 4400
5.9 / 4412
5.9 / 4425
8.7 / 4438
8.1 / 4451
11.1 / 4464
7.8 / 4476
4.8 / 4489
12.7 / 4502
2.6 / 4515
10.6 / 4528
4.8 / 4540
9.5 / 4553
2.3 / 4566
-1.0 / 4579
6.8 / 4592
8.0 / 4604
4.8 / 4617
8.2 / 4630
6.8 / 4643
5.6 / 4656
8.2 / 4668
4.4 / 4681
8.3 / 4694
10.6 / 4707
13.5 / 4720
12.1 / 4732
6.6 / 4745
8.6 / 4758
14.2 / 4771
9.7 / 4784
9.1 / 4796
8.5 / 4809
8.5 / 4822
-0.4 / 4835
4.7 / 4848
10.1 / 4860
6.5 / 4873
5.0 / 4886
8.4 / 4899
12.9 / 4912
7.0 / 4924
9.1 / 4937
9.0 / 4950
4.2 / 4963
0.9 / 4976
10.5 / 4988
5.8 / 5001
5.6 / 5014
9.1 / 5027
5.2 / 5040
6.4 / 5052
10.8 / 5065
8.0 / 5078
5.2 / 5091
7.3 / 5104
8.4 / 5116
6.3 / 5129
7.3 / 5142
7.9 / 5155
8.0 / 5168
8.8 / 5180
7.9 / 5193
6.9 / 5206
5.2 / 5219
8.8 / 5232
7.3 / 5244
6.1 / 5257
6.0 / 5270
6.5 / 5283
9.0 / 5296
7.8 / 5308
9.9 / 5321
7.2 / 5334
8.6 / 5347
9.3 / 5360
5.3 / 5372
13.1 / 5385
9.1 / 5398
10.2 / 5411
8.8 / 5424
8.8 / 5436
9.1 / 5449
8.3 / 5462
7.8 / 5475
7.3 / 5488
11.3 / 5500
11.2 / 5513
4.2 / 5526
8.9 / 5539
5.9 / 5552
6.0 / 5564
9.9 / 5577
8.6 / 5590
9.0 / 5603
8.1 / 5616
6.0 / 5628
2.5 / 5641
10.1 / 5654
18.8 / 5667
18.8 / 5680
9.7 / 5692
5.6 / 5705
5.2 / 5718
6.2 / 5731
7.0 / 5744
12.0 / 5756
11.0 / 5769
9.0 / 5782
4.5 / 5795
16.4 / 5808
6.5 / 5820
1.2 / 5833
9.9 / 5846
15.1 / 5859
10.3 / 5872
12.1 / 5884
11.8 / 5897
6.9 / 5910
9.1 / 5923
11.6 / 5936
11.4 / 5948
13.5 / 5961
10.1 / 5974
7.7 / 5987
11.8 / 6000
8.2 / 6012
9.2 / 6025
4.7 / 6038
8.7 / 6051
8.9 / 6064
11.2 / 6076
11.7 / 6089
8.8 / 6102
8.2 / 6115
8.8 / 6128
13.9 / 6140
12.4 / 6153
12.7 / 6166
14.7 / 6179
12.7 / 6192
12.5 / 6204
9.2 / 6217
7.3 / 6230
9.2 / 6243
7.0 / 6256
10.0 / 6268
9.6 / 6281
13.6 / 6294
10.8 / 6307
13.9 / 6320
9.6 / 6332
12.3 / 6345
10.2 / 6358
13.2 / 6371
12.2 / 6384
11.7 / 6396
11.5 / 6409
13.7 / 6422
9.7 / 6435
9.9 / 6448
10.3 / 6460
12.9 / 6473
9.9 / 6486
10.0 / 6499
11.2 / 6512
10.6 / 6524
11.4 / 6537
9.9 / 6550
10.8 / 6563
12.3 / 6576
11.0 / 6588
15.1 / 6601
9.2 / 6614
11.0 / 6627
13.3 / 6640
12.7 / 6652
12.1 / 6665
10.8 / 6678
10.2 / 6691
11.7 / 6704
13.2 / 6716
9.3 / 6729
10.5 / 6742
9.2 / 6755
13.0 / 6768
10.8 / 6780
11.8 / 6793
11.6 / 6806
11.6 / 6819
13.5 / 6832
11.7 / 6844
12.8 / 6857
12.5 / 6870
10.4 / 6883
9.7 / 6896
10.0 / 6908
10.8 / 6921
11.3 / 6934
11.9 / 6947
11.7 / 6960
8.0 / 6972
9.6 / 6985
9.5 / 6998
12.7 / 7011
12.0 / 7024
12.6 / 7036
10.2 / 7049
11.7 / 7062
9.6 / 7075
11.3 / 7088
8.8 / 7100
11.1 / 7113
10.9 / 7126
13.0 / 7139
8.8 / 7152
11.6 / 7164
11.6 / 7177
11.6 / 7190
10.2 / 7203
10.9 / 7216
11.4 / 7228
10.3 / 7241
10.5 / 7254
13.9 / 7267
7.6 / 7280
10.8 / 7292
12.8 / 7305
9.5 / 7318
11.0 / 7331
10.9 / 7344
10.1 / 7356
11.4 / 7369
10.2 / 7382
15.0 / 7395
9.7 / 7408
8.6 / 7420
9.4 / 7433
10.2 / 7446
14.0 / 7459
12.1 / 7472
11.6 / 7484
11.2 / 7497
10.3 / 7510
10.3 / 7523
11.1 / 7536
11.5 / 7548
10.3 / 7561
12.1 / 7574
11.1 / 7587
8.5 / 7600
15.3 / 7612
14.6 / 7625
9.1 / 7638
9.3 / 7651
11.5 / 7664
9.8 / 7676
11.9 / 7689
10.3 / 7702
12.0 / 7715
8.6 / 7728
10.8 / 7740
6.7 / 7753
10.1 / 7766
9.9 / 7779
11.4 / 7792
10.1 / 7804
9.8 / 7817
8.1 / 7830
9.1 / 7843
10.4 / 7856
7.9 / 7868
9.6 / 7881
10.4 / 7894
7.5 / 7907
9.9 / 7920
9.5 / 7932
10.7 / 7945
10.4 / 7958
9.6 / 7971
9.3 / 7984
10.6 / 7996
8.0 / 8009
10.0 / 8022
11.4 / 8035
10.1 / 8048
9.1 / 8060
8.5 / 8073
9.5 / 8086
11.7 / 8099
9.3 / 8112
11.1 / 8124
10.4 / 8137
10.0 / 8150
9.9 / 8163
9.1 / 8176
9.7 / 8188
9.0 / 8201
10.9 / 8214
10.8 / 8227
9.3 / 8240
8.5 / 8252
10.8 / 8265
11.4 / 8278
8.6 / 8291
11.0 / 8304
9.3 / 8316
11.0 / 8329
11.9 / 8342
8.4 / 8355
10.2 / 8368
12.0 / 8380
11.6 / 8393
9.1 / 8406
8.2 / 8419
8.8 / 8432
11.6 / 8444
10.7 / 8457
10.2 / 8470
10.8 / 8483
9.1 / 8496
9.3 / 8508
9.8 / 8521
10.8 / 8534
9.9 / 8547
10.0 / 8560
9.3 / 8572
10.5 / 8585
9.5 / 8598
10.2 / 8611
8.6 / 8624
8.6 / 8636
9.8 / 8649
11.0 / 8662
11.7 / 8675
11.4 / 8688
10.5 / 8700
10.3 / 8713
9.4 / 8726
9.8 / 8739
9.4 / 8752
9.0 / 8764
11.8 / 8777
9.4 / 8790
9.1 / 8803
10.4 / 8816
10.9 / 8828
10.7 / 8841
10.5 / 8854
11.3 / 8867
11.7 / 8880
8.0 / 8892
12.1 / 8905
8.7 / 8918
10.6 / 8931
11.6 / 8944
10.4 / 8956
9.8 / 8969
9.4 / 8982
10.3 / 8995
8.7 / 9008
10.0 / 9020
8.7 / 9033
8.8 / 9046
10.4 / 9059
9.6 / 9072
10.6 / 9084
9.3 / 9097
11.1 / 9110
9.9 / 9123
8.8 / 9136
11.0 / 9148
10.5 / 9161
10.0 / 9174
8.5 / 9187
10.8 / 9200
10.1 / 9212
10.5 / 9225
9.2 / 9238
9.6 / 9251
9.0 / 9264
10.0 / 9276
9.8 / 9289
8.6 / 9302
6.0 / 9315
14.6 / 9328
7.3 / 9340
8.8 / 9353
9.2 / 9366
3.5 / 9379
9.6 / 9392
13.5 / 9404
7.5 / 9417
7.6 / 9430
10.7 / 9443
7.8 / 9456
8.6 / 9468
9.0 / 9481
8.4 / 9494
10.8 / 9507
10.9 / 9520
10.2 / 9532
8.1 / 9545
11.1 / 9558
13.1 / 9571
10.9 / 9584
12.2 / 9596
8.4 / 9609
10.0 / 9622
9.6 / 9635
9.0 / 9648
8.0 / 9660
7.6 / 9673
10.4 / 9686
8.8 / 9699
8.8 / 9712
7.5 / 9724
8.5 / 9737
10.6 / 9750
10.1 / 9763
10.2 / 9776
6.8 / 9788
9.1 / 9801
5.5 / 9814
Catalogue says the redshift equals 0.52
